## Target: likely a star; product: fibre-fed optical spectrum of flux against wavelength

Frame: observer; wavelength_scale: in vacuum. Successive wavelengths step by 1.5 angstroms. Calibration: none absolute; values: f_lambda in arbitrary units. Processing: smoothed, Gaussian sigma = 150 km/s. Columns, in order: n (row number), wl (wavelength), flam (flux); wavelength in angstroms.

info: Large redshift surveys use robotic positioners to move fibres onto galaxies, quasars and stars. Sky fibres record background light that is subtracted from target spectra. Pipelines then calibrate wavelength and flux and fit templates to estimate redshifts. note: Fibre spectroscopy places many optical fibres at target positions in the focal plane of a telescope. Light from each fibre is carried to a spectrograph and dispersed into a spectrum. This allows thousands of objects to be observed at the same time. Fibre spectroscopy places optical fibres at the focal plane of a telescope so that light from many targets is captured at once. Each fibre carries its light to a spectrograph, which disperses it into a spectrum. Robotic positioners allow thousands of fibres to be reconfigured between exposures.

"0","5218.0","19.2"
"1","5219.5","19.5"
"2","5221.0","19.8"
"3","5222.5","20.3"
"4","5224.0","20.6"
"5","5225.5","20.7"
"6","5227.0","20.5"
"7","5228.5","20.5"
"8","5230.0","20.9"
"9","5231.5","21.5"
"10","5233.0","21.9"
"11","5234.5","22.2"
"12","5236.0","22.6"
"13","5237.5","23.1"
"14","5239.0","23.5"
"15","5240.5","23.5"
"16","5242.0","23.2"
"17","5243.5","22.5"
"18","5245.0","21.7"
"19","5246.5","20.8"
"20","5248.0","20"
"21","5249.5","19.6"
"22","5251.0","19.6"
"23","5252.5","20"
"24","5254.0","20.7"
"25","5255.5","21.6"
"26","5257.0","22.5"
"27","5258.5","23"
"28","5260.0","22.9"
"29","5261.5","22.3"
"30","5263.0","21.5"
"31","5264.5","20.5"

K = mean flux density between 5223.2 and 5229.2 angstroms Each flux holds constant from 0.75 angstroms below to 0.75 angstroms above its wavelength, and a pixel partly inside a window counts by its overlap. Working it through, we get 20.6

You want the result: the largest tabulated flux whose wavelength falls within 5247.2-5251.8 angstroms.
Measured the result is 20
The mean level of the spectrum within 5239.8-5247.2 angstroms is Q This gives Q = 22.3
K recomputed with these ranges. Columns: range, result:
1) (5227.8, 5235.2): 21.4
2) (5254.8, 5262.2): 22.5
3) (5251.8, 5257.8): 21.2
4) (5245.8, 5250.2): 20.1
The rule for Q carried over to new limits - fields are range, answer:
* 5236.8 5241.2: 23.4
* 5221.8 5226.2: 20.5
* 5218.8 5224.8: 20.1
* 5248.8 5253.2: 19.7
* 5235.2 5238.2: 22.8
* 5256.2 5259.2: 22.7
